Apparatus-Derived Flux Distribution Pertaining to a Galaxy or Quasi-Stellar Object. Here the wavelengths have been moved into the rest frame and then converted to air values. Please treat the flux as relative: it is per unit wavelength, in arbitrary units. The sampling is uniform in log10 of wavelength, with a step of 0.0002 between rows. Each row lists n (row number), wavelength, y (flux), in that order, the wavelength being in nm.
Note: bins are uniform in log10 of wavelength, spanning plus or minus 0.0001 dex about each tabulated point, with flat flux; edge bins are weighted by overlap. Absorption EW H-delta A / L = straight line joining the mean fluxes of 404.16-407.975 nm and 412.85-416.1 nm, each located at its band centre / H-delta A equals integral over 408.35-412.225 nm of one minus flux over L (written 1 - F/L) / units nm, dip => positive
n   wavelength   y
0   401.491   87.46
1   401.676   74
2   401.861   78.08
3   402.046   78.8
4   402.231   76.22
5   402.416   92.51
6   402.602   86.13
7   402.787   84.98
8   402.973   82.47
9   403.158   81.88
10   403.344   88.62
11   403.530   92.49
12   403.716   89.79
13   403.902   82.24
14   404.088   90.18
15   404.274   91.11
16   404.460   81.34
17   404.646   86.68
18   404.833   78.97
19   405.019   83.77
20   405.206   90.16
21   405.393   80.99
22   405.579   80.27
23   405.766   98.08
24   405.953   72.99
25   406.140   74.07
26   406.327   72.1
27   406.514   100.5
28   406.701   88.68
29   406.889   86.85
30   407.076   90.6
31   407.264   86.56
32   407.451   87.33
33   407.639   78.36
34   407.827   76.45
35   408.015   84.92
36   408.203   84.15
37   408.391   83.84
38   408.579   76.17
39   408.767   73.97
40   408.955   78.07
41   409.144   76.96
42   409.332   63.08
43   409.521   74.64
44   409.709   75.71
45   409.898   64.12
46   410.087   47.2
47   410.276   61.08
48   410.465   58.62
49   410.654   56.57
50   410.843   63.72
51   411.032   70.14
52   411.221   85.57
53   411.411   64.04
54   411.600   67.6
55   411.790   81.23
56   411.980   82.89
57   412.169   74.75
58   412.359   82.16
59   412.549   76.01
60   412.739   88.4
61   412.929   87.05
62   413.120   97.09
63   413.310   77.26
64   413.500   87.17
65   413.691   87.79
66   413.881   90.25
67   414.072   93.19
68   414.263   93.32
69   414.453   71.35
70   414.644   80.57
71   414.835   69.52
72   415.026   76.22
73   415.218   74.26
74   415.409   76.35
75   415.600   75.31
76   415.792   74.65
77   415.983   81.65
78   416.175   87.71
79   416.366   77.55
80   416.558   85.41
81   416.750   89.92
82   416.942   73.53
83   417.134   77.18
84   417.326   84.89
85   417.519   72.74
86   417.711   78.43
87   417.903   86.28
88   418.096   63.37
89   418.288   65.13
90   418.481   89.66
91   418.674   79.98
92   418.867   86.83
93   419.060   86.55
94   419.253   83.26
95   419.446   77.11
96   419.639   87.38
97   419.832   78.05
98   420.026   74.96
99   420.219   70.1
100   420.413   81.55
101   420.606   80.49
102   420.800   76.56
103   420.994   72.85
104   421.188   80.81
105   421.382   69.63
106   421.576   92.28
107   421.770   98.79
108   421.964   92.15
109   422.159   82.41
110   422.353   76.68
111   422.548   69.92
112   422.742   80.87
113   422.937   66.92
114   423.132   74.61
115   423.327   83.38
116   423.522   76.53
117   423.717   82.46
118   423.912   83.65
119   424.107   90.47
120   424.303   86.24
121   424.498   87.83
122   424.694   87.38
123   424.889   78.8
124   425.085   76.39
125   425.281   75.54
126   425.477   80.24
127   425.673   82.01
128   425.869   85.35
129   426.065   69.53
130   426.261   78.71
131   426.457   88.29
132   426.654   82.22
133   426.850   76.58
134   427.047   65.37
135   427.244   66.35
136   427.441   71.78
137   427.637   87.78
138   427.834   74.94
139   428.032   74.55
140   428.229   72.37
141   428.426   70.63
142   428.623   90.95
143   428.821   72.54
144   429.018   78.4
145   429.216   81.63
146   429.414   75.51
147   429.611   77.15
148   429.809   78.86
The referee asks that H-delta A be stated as 0.600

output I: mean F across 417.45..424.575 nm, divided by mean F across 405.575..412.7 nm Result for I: 1.1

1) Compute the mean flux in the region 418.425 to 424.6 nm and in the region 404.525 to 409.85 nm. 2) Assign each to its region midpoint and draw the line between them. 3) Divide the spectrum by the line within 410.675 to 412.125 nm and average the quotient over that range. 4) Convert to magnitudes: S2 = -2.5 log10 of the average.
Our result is 0.12 mag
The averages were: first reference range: 81.4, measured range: 72.8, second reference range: 81.2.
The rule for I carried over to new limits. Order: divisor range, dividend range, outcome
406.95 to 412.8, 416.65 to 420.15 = 1.07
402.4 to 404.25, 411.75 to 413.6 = 0.96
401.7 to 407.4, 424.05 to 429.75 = 0.93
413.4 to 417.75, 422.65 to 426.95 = 1.00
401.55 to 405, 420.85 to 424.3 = 0.96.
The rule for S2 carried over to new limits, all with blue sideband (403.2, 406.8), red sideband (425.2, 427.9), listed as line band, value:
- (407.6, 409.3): 0.073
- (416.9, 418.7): 0.050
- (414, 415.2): 0.025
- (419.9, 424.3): -0.012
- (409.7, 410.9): 0.361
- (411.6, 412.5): 0.055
